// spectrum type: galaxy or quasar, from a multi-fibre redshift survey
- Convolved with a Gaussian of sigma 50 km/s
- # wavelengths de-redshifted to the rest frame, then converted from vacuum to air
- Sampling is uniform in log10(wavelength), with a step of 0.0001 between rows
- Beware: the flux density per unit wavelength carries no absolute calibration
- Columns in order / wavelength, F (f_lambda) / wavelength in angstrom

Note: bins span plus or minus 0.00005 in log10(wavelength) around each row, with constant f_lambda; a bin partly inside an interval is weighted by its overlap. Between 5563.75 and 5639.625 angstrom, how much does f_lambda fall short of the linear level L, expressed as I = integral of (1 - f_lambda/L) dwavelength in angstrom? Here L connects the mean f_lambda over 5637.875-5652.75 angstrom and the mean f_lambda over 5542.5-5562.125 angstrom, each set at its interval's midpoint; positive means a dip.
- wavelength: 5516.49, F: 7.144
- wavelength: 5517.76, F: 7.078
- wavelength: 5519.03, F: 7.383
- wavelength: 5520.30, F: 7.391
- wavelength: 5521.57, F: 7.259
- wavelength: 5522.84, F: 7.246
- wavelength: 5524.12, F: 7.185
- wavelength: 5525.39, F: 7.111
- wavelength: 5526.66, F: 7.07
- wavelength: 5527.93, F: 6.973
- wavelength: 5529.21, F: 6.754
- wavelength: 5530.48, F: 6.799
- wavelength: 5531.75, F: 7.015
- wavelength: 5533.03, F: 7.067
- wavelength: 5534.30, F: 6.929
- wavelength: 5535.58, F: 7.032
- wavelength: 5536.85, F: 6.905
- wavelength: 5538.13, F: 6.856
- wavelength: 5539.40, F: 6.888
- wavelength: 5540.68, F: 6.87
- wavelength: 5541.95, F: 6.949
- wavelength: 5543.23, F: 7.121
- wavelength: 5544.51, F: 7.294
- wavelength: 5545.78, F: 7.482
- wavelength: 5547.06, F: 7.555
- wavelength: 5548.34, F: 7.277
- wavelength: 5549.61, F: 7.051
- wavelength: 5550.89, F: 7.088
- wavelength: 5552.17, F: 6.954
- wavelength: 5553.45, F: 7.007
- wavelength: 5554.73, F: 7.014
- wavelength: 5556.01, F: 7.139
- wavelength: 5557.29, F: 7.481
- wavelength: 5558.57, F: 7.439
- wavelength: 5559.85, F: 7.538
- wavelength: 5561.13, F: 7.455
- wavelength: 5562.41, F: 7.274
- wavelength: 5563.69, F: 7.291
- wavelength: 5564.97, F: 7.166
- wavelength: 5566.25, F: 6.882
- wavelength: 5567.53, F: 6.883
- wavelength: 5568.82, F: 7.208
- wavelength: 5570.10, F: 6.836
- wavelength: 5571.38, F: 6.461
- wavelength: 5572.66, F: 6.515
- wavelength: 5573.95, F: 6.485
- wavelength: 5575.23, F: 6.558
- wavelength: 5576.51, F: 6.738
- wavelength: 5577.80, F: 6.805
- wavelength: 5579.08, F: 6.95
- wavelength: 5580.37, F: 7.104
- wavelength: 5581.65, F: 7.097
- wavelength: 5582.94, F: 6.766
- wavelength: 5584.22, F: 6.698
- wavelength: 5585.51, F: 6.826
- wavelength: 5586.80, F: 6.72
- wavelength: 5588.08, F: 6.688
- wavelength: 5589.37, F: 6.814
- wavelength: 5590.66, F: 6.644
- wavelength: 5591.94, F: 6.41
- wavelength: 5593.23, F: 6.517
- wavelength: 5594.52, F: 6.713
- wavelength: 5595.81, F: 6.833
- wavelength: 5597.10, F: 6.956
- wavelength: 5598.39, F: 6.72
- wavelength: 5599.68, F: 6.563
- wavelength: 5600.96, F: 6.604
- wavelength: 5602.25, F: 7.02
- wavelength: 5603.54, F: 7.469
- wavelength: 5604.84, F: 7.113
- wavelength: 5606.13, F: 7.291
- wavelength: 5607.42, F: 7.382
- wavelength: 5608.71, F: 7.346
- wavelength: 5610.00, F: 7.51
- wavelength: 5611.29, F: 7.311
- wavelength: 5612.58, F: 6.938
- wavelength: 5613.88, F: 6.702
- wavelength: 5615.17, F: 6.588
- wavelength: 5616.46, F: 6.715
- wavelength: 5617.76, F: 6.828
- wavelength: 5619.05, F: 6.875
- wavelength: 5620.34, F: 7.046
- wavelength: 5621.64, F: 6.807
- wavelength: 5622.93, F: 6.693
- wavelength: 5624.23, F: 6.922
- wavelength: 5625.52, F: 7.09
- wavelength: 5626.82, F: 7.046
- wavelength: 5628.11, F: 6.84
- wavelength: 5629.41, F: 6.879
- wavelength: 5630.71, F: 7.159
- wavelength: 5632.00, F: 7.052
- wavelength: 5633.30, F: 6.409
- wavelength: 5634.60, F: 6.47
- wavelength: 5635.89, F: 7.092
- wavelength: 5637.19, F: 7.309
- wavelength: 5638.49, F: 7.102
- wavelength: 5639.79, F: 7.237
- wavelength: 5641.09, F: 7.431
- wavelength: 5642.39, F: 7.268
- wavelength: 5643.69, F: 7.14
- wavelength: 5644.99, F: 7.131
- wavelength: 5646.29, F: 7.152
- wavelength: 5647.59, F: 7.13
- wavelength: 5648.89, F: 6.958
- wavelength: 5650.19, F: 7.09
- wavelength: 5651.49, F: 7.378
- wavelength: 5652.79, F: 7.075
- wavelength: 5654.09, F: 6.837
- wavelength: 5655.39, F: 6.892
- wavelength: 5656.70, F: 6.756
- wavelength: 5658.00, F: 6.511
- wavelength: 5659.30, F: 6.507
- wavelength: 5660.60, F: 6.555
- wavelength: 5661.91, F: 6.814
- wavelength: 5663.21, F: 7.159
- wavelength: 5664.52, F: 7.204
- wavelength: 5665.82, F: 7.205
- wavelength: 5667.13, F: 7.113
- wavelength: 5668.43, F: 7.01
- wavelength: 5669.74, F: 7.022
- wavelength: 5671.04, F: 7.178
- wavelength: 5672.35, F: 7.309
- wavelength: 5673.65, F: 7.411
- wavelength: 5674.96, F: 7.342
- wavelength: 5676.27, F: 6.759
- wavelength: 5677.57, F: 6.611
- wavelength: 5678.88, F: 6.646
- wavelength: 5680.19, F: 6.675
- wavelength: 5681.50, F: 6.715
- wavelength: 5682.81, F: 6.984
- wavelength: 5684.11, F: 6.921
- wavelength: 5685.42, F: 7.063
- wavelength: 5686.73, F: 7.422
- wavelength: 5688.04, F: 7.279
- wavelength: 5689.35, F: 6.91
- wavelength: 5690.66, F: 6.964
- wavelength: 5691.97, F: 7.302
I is 3.4 angstrom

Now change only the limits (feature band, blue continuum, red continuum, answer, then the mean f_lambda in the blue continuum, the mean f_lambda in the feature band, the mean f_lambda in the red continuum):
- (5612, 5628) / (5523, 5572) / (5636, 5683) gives 0.4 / 7.09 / 6.85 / 7.02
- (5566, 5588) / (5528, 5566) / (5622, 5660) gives 0.9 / 7.12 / 6.79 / 6.98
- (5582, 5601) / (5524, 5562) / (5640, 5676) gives 1.0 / 7.11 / 6.71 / 7.06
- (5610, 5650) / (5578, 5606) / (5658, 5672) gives -0.5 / 6.83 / 6.99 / 6.96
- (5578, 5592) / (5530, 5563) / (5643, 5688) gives 0.6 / 7.13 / 6.81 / 7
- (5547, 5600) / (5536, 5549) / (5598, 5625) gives 1.0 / 7.12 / 6.93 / 6.98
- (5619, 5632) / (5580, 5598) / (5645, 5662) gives -0.2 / 6.76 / 6.95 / 6.91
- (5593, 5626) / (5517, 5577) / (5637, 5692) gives 0.5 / 7.06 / 6.95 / 7.03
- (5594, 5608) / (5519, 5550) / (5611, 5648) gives 0.1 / 7.09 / 6.97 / 6.97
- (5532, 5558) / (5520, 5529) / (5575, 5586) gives -0.2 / 7.14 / 7.1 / 6.85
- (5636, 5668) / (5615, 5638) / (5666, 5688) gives -0.4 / 6.89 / 7.04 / 7.02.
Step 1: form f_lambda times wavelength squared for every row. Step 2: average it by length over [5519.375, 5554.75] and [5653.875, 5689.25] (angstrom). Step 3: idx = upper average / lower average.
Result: 1.03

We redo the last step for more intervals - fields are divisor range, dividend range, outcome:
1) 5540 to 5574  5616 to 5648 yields 1.01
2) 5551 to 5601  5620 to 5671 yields 1.04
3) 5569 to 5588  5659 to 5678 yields 1.07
